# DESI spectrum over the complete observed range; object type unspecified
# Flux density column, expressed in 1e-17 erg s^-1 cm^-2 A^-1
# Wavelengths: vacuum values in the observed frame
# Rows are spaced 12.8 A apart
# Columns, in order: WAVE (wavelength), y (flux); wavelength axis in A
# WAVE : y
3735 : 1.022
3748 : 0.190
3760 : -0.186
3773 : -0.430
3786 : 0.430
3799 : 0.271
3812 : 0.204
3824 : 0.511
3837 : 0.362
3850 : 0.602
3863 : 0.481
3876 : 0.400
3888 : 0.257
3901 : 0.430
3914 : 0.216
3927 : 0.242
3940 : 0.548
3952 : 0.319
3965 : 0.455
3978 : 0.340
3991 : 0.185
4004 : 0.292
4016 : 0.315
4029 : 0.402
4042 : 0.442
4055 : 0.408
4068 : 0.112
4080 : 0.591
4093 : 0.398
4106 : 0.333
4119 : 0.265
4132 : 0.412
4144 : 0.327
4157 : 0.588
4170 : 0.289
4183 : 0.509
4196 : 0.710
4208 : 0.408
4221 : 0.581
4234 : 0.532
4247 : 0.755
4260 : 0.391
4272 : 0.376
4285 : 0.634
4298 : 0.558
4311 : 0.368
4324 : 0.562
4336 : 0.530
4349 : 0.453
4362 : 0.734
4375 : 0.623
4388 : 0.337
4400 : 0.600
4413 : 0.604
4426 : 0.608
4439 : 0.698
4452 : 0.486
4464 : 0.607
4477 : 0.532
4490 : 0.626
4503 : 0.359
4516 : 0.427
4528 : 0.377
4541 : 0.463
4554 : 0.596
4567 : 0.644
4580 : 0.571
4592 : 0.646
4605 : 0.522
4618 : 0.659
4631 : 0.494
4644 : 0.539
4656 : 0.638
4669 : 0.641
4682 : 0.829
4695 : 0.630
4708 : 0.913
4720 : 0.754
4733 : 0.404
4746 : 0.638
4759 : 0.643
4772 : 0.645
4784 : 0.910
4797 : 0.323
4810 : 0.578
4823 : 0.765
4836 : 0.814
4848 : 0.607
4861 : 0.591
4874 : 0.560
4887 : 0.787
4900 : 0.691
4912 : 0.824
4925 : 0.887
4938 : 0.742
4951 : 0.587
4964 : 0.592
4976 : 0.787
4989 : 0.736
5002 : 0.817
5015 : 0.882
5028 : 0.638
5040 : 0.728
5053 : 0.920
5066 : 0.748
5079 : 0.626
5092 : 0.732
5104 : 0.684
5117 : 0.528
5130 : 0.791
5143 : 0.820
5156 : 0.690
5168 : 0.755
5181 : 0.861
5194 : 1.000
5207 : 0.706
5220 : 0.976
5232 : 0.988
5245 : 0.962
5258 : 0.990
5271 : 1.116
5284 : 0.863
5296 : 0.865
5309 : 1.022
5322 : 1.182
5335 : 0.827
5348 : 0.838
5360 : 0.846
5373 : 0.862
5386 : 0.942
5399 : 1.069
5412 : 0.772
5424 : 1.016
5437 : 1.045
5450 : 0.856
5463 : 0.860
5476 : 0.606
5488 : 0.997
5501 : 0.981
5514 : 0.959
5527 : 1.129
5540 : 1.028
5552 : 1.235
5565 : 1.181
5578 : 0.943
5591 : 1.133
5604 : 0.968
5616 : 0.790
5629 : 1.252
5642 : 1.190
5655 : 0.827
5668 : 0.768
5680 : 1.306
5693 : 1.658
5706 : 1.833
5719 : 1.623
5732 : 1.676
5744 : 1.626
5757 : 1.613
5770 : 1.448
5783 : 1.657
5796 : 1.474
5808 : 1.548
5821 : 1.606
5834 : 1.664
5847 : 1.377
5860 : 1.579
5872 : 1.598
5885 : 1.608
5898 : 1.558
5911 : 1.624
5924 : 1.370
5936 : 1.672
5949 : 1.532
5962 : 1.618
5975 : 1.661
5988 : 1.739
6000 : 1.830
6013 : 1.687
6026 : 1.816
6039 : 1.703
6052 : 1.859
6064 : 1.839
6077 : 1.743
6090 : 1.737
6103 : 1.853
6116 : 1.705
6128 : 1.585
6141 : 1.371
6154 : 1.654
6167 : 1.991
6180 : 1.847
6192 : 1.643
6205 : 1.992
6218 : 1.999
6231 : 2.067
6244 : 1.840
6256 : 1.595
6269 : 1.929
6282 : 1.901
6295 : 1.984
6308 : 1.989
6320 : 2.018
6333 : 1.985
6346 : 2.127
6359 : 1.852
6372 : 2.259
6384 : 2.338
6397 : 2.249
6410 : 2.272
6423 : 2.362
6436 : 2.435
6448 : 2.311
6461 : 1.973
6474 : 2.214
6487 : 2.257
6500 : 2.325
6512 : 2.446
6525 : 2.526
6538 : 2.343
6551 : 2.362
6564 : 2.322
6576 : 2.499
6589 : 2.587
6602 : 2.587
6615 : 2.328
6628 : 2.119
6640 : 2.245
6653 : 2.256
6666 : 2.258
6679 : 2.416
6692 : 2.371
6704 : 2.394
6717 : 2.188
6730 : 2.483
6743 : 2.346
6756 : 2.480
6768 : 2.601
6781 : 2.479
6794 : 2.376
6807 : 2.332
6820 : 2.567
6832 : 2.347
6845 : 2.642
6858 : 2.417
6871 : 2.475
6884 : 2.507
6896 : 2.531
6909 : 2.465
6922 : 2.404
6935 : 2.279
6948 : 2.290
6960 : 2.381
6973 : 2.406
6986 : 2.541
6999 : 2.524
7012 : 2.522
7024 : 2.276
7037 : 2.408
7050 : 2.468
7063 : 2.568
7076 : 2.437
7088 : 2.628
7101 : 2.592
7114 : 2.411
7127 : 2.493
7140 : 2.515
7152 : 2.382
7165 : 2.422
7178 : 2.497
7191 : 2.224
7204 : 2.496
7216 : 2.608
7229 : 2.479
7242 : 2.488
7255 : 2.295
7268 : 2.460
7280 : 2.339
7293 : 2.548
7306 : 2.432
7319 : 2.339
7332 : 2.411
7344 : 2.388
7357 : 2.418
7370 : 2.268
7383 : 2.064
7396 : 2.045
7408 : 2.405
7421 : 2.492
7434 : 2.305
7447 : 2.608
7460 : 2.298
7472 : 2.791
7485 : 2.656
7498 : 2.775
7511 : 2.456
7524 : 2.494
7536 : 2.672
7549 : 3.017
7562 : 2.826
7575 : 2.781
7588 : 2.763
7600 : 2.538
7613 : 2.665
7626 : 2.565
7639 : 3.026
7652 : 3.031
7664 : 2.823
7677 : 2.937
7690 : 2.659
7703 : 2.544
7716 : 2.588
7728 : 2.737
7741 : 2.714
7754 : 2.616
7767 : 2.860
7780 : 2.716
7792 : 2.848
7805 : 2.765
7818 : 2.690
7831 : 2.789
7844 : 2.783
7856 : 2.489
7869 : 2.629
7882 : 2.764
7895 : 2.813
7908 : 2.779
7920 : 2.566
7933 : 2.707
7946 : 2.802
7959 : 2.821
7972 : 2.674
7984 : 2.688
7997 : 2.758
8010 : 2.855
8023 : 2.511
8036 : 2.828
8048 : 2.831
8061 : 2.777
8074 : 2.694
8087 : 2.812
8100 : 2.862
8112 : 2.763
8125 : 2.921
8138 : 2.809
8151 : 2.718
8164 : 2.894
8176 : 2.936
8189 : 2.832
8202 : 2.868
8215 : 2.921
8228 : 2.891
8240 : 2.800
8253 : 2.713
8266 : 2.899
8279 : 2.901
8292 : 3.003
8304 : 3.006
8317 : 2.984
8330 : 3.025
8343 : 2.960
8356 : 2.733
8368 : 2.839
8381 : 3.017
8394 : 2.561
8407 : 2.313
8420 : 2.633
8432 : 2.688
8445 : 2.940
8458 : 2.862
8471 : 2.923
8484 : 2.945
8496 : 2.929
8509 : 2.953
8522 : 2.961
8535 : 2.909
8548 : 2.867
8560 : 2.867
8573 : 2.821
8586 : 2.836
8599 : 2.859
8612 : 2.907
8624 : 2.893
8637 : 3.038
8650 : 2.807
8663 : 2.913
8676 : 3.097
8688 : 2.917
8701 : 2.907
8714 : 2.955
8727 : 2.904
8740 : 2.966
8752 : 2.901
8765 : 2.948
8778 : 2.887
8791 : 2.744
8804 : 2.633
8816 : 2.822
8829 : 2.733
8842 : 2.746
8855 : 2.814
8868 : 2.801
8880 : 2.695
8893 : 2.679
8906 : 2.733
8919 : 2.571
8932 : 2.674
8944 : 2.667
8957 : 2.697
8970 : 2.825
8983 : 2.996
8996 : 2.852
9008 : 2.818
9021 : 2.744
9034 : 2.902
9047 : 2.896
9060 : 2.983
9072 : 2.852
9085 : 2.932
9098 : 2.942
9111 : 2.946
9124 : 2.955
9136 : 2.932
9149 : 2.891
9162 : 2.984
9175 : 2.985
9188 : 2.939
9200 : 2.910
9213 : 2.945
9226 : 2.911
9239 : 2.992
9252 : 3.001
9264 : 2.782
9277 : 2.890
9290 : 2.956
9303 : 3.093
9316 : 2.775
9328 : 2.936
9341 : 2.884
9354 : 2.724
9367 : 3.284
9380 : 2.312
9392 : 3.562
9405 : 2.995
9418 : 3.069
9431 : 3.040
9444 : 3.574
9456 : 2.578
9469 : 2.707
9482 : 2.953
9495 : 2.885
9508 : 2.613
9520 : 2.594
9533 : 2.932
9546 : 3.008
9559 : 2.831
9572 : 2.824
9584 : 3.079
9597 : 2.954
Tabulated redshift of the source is 0.43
